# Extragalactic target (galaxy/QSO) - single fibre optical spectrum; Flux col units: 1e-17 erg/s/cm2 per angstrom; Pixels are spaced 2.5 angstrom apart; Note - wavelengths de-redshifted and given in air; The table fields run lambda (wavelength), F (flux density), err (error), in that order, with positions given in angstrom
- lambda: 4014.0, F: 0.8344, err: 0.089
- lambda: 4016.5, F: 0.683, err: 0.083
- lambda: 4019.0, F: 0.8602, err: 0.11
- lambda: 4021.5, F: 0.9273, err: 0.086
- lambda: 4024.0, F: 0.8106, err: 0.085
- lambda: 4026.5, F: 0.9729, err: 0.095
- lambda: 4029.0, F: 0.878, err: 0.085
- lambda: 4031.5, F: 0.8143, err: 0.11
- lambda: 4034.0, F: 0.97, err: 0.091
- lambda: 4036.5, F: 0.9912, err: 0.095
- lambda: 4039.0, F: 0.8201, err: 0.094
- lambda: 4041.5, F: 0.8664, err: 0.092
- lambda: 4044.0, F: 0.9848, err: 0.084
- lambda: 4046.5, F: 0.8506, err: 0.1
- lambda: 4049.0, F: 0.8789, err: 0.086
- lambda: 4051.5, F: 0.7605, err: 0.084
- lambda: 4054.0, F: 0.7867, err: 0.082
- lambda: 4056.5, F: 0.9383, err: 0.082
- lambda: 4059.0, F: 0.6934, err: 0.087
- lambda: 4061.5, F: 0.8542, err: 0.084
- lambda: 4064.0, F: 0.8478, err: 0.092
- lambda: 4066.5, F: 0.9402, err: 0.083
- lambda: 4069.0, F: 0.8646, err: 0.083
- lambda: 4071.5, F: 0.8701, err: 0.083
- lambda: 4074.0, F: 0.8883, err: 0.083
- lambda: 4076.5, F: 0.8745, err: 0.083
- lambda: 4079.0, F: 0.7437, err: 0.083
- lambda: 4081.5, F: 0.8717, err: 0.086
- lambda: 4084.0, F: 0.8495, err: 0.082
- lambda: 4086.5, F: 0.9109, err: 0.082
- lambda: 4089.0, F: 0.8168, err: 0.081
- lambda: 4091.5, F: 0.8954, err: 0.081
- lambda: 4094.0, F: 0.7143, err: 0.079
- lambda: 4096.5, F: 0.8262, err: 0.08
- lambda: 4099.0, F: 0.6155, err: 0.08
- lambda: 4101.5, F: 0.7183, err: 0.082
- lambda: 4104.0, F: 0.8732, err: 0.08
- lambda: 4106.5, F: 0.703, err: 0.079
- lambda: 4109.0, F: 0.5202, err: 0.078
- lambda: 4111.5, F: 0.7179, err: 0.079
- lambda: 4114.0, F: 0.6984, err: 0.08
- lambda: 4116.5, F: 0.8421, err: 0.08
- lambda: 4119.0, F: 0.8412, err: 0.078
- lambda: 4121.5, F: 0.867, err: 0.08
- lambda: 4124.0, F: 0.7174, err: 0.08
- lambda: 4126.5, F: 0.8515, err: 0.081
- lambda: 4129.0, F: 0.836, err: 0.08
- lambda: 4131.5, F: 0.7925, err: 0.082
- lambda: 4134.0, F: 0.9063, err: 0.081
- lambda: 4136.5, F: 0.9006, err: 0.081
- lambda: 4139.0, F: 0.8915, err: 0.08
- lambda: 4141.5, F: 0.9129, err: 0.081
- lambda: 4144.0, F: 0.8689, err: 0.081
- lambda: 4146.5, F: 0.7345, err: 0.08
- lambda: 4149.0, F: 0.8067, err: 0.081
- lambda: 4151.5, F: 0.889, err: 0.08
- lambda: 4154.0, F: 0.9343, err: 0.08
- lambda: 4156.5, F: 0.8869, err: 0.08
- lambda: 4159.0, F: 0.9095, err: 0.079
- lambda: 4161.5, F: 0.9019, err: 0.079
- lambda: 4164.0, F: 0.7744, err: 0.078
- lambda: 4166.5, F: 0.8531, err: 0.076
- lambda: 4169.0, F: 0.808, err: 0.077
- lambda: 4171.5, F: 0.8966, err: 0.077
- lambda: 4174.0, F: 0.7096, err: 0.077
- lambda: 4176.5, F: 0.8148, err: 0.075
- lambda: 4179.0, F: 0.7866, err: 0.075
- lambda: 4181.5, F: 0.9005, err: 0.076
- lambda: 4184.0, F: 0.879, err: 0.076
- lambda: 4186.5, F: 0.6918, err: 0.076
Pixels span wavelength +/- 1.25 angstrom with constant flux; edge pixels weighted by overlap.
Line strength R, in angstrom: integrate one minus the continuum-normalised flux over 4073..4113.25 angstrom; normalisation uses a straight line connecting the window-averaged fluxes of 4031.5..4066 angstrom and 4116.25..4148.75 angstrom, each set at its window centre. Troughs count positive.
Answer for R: 3.4 angstrom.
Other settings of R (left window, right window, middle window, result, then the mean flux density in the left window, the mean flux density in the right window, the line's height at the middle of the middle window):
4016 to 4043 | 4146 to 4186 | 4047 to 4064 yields 1.0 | 0.878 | 0.842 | 0.872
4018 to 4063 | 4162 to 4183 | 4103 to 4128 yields 2.4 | 0.87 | 0.822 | 0.842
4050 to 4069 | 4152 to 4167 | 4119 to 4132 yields 0.7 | 0.834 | 0.878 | 0.863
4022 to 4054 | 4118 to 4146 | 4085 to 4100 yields 1.1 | 0.88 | 0.85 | 0.863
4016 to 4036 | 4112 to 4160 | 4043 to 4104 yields 2.1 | 0.876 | 0.844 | 0.862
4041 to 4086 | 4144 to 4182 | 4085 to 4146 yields 3.3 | 0.854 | 0.84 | 0.847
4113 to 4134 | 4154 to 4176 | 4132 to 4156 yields -1.2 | 0.813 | 0.847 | 0.83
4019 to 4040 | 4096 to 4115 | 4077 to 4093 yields -1.9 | 0.897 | 0.705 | 0.756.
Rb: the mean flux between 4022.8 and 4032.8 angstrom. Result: 0.87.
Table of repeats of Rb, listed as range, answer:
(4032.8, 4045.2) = 0.926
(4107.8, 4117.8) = 0.696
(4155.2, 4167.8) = 0.865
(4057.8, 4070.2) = 0.841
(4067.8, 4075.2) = 0.874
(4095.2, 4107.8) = 0.746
